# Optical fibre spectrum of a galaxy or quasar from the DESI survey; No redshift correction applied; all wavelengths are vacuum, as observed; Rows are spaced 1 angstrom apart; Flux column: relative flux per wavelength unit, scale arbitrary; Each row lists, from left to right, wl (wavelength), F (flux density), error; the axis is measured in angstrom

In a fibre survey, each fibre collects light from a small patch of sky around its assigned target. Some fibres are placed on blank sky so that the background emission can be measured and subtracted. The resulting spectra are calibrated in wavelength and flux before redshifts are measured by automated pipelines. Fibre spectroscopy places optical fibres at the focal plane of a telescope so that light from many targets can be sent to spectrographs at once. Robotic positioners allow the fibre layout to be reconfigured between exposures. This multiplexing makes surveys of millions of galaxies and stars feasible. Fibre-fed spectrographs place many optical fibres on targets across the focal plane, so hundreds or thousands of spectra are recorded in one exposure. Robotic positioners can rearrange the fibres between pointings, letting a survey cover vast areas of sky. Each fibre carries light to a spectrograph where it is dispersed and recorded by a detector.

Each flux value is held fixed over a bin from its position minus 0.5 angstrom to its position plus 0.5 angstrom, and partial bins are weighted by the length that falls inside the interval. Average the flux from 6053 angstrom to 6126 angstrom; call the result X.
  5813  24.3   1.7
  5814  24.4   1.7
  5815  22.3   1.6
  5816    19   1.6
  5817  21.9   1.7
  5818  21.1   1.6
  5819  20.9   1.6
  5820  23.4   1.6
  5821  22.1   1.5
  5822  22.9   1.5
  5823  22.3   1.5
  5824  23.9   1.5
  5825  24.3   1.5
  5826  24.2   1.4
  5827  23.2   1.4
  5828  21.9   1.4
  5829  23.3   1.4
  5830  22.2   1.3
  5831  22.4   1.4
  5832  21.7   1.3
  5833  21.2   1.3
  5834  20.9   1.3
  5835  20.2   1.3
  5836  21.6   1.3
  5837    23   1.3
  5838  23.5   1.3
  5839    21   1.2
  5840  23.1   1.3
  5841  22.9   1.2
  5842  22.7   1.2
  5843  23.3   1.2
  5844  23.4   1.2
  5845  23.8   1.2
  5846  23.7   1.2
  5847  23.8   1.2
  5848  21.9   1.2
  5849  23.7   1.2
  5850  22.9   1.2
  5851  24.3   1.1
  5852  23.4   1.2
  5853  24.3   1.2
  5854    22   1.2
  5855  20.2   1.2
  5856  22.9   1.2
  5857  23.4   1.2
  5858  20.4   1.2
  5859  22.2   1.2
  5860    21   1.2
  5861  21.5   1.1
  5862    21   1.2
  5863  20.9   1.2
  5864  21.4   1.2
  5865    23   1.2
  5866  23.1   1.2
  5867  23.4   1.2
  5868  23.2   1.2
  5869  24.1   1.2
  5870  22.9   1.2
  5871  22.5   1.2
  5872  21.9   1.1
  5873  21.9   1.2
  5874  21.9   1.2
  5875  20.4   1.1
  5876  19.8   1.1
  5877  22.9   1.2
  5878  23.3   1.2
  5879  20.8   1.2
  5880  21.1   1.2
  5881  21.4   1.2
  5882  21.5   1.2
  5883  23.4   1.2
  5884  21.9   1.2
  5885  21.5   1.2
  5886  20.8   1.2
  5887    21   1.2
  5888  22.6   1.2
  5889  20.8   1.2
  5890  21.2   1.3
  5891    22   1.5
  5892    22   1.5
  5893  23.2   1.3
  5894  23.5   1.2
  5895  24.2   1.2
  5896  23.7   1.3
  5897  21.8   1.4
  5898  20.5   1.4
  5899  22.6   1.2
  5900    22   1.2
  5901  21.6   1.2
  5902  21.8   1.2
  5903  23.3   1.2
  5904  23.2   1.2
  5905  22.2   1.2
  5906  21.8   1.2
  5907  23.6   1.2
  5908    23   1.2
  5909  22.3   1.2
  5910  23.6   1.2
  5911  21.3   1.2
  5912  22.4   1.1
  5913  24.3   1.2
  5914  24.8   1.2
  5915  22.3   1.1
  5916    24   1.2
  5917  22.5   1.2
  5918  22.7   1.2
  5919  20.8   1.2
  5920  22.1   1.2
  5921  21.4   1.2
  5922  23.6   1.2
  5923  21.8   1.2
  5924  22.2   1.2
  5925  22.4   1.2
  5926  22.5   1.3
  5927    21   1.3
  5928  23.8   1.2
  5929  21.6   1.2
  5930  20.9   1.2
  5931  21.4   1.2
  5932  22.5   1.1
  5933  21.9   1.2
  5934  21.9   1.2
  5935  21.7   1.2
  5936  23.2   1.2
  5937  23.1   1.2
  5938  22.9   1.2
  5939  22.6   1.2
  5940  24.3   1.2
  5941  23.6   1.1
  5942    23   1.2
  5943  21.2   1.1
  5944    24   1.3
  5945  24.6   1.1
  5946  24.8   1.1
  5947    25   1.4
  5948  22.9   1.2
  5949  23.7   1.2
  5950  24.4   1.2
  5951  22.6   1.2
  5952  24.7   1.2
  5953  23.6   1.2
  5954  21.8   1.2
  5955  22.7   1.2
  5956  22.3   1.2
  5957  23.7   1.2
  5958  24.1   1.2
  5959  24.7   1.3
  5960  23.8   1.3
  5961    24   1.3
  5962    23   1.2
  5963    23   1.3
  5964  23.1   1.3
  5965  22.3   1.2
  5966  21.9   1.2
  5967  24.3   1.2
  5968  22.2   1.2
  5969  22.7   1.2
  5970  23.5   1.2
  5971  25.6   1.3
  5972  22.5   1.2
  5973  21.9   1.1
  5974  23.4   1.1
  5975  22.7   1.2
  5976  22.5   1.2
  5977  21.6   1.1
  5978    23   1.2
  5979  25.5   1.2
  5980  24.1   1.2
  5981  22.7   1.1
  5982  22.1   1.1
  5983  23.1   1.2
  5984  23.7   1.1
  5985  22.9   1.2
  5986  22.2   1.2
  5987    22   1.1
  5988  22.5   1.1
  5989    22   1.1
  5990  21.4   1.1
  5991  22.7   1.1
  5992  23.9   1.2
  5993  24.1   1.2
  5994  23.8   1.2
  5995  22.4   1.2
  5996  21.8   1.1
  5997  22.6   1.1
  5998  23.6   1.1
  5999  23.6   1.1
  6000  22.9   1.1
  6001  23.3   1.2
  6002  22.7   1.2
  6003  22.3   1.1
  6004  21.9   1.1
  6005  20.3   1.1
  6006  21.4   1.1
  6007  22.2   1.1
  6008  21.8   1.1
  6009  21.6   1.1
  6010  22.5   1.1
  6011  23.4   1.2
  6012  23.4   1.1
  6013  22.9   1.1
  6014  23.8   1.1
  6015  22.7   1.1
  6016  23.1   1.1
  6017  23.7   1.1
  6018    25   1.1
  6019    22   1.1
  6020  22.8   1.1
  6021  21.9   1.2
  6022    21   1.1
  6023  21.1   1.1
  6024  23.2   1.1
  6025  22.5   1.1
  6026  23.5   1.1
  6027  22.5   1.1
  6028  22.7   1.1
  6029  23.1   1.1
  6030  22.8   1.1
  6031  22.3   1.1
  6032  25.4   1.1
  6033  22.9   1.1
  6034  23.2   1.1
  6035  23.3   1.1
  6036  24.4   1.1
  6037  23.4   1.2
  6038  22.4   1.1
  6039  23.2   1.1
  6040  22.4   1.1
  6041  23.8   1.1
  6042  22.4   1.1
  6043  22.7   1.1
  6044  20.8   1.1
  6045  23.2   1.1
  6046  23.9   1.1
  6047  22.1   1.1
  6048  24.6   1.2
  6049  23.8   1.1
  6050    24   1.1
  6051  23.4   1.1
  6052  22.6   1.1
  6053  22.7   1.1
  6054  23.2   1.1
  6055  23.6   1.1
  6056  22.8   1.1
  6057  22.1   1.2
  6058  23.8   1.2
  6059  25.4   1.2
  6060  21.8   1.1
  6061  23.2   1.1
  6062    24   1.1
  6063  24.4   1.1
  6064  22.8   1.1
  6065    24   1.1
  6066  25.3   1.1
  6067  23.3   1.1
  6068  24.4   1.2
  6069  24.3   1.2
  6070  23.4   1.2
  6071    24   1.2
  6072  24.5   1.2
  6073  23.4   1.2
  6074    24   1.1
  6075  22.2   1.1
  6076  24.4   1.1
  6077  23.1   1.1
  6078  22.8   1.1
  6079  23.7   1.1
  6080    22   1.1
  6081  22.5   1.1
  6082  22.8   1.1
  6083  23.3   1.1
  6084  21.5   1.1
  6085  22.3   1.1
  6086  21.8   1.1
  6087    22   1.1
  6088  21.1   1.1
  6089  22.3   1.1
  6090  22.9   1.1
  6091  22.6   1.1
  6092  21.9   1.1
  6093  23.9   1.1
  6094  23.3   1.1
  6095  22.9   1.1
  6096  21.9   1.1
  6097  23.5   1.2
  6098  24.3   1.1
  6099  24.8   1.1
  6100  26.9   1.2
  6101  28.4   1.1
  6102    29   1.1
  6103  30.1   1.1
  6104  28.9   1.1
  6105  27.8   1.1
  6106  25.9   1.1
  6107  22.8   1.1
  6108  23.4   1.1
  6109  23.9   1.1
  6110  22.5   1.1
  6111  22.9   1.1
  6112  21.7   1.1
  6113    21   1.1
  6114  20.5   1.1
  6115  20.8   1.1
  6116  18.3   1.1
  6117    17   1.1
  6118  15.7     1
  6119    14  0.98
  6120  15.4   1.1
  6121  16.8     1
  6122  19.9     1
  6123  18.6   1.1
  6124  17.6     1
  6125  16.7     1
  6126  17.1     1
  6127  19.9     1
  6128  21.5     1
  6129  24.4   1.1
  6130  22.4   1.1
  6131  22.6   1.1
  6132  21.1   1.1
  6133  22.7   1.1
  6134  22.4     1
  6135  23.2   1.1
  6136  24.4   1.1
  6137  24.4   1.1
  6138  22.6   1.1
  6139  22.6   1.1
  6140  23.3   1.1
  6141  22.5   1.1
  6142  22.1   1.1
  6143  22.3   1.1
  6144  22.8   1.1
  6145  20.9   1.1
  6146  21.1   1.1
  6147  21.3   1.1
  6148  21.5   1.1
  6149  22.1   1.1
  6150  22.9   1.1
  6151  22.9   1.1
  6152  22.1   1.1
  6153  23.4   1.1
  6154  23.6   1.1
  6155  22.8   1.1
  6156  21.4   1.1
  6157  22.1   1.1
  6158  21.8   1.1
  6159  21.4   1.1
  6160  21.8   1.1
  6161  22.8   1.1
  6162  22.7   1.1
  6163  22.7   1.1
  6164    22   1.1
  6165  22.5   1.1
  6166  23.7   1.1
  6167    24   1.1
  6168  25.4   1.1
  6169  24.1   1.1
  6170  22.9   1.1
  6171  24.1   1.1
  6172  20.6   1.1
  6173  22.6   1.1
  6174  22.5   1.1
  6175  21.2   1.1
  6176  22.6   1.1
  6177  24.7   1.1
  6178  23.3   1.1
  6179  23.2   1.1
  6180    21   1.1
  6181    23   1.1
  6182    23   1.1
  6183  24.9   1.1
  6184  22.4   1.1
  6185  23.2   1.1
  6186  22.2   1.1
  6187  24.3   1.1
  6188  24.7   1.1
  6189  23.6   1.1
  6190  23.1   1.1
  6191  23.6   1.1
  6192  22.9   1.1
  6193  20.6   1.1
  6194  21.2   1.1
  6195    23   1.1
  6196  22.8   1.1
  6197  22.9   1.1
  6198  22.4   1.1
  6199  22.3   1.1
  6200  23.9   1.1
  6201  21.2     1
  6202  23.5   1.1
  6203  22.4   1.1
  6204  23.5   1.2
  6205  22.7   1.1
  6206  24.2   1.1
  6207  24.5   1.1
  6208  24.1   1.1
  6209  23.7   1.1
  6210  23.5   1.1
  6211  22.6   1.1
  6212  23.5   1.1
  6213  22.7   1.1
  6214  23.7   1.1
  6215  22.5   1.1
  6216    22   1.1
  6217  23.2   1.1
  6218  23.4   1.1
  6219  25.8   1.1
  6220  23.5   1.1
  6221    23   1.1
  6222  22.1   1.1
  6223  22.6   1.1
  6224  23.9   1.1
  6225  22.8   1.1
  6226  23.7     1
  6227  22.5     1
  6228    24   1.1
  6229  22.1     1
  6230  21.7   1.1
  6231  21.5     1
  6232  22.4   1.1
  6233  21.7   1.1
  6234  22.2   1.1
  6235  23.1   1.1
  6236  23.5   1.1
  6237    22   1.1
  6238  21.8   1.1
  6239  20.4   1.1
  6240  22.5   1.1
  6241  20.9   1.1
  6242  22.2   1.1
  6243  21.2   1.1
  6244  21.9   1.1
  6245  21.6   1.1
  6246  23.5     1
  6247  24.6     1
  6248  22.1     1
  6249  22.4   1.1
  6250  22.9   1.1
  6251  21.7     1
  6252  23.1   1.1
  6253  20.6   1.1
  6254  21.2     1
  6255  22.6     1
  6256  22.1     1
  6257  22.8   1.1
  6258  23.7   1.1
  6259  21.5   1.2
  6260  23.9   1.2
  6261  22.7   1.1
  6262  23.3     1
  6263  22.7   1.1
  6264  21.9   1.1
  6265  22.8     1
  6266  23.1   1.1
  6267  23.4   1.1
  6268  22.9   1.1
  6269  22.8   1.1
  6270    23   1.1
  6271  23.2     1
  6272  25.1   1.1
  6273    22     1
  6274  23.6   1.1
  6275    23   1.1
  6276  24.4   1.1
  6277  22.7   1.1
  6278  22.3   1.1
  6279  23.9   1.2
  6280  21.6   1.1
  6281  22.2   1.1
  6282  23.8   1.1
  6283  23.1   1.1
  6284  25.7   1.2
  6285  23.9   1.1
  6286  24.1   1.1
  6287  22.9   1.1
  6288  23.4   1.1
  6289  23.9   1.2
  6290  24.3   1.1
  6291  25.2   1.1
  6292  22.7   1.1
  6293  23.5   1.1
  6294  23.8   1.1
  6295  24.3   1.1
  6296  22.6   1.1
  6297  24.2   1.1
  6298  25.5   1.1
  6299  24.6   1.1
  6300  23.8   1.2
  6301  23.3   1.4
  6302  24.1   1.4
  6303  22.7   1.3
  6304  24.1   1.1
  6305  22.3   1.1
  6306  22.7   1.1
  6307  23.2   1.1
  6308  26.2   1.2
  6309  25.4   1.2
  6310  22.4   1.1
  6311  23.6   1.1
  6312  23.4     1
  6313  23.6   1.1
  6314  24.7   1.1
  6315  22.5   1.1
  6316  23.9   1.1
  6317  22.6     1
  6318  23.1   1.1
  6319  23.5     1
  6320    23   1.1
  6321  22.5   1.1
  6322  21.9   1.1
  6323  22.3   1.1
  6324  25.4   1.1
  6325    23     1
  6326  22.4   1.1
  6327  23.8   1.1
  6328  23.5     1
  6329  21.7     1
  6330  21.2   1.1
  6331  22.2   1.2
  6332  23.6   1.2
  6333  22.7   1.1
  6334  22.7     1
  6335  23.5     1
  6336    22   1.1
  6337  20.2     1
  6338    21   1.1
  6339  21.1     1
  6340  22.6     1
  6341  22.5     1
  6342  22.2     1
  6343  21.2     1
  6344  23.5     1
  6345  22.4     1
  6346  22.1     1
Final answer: 22.7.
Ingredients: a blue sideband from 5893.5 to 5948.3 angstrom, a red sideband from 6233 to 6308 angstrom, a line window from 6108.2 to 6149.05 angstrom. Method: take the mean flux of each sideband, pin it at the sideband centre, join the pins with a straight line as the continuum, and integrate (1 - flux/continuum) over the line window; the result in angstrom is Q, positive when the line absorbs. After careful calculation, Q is 3.63 angstrom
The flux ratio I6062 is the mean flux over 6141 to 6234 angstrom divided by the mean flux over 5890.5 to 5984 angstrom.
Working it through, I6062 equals 1.00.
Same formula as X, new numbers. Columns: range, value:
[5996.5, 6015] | 22.6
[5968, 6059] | 22.9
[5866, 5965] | 22.6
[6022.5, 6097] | 23.1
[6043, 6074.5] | 23.5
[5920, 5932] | 22.1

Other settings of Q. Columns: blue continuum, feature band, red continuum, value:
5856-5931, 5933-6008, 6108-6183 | -3.19 angstrom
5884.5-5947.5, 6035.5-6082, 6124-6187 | -1.82 angstrom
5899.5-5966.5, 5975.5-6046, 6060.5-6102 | 1.15 angstrom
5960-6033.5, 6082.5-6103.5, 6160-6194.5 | -0.86 angstrom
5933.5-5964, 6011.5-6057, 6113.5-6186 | -0.71 angstrom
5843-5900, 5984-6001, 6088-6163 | -0.43 angstrom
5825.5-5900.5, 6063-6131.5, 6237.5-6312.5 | 0.82 angstrom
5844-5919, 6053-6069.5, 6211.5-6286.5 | -0.75 angstrom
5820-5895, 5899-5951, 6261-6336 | -0.52 angstrom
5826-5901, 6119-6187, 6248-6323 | 2.67 angstrom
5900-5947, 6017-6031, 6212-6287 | 0.03 angstrom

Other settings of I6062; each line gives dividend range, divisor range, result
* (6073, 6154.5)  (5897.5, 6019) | 0.98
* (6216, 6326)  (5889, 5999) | 1.01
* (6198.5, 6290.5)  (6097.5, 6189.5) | 1.02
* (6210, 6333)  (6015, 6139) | 1.01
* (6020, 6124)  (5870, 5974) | 1.01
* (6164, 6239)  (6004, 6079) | 0.99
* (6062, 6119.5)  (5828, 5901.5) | 1.04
